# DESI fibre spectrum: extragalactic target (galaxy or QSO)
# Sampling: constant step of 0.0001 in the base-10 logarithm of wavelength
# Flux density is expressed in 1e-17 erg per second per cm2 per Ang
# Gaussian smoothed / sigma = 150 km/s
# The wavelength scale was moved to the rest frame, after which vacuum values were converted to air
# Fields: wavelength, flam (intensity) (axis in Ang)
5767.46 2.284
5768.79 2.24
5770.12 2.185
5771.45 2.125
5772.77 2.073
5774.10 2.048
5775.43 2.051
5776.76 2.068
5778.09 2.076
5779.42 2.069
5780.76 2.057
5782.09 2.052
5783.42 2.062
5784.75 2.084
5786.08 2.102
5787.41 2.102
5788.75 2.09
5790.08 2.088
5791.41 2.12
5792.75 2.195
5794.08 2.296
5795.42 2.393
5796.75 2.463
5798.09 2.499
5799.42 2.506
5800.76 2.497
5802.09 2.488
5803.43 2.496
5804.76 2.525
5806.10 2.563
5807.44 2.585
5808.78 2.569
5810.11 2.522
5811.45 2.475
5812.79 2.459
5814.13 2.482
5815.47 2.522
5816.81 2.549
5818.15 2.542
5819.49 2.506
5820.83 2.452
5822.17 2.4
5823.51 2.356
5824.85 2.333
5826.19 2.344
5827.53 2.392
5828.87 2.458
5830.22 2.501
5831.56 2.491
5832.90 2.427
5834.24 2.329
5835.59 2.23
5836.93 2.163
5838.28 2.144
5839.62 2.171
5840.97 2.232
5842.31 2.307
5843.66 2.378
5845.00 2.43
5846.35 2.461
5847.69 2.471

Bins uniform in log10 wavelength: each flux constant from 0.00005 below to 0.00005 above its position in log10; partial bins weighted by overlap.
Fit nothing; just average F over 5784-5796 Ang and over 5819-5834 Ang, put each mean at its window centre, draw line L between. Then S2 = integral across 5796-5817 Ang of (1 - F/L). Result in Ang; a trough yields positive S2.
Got -2.2 Ang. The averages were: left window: 2.16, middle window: 2.51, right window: 2.42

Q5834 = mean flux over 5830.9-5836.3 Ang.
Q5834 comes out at 2.37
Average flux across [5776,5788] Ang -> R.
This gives 2.07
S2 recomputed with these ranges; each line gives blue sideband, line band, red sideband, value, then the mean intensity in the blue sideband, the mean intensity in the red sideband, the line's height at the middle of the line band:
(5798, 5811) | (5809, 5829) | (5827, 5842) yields -0.2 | 2.53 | 2.32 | 2.43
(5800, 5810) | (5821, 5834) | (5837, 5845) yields -0.3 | 2.53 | 2.26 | 2.36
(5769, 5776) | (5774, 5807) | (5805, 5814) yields 1.0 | 2.11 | 2.52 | 2.31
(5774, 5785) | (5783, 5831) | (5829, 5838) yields -3.9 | 2.06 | 2.35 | 2.21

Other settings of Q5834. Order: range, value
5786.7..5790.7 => 2.09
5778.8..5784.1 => 2.06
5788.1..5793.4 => 2.12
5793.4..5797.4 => 2.38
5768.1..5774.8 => 2.14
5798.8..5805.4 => 2.5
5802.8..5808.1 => 2.54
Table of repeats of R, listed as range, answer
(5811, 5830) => 2.45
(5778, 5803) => 2.23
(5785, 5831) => 2.41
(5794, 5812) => 2.5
